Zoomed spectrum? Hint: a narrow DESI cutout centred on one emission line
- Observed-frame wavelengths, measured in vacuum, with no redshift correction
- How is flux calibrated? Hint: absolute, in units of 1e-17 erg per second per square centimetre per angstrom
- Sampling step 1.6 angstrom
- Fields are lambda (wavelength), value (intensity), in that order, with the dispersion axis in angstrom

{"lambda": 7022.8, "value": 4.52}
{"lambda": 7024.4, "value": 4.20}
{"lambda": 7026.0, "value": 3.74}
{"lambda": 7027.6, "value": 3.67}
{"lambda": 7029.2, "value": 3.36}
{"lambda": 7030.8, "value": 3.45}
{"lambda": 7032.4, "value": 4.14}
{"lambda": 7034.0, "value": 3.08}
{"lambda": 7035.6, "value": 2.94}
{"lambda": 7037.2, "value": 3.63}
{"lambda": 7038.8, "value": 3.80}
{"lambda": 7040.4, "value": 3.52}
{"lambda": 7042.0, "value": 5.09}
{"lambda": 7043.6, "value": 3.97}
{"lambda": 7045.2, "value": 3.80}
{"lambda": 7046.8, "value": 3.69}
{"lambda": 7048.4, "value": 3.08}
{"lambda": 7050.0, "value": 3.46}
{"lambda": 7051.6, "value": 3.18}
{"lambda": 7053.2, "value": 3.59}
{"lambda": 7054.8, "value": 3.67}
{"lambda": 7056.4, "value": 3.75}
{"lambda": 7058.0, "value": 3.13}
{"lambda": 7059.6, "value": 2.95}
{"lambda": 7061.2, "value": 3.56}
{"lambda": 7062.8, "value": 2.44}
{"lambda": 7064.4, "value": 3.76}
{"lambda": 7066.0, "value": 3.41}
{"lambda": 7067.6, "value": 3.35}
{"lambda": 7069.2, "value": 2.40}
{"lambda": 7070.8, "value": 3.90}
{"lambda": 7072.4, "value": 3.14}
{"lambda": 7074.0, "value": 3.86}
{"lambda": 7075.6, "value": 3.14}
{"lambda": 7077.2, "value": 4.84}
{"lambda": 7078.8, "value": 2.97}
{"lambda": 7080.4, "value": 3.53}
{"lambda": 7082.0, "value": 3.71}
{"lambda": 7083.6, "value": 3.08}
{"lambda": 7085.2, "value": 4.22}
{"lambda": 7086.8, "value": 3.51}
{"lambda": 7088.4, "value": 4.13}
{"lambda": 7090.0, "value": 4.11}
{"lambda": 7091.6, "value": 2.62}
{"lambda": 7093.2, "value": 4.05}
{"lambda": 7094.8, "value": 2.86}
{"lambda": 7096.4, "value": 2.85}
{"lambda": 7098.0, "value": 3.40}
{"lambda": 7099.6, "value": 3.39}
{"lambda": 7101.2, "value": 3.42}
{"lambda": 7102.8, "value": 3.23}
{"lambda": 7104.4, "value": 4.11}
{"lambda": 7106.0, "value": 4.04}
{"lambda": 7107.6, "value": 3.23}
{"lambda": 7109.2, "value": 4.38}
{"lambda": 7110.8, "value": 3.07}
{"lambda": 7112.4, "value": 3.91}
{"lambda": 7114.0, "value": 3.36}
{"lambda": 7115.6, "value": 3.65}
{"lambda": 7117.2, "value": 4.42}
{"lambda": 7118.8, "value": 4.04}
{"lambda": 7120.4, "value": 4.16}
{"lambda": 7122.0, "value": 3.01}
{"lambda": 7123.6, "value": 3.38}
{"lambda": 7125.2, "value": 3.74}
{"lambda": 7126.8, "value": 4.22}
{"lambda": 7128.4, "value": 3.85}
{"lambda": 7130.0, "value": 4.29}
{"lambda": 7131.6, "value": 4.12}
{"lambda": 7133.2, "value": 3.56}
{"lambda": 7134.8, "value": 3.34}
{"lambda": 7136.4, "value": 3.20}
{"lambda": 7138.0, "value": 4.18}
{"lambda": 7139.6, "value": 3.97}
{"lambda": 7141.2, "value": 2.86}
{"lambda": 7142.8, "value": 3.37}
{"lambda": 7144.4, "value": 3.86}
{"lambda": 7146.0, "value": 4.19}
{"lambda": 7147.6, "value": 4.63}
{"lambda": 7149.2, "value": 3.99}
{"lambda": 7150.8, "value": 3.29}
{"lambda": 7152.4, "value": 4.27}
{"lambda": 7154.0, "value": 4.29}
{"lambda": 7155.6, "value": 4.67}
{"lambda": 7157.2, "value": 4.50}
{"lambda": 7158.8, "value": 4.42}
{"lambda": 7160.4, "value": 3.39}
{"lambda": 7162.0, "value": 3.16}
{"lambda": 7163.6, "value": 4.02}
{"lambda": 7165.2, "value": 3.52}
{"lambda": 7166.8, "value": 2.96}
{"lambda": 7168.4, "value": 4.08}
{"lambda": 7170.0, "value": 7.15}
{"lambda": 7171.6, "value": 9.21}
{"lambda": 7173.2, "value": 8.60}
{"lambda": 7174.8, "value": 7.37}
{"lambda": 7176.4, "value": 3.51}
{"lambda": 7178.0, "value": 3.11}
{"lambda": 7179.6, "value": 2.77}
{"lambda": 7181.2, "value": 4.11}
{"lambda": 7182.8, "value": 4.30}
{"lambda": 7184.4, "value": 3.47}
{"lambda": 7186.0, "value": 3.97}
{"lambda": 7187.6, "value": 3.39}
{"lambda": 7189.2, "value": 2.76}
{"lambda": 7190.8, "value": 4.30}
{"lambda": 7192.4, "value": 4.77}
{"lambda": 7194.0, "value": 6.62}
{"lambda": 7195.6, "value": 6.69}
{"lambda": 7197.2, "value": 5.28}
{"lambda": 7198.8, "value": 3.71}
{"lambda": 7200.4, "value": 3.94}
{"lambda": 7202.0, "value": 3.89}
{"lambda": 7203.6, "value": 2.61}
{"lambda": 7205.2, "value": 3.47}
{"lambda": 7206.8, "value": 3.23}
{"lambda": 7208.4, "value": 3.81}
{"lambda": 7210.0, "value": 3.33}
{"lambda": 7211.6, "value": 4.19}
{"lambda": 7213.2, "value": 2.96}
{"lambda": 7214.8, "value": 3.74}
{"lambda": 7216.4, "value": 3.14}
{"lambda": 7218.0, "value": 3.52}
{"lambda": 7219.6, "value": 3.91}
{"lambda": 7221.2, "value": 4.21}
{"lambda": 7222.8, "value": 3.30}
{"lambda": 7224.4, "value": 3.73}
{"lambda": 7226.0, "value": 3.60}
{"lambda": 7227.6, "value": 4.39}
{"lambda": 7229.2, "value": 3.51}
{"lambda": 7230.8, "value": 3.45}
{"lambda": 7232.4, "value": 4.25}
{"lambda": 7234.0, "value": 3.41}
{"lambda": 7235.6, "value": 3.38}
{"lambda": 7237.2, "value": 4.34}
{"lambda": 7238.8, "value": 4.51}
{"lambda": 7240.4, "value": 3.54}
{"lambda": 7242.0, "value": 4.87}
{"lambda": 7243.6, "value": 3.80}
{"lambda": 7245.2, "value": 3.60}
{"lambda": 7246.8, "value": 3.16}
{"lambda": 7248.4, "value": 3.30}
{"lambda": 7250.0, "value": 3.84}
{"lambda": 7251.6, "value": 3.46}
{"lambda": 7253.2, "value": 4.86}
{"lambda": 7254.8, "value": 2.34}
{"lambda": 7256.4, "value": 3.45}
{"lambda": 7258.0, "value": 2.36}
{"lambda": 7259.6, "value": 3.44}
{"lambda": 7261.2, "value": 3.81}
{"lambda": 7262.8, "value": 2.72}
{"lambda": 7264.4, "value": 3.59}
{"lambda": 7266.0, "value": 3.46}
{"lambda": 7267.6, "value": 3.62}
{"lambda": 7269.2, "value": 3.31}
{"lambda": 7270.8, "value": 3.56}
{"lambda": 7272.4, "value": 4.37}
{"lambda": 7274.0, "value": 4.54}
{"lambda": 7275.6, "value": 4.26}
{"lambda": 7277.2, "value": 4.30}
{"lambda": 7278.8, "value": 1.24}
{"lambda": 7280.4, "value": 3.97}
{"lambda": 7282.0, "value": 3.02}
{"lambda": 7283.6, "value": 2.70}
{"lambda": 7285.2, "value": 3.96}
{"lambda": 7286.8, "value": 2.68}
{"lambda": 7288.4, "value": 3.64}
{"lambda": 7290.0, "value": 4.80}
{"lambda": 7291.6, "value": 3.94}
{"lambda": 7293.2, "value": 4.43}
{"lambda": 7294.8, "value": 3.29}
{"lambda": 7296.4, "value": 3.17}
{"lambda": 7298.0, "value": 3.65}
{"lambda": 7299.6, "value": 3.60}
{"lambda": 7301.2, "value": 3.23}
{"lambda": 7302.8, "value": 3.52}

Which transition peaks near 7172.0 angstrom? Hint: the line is H-alpha 6563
